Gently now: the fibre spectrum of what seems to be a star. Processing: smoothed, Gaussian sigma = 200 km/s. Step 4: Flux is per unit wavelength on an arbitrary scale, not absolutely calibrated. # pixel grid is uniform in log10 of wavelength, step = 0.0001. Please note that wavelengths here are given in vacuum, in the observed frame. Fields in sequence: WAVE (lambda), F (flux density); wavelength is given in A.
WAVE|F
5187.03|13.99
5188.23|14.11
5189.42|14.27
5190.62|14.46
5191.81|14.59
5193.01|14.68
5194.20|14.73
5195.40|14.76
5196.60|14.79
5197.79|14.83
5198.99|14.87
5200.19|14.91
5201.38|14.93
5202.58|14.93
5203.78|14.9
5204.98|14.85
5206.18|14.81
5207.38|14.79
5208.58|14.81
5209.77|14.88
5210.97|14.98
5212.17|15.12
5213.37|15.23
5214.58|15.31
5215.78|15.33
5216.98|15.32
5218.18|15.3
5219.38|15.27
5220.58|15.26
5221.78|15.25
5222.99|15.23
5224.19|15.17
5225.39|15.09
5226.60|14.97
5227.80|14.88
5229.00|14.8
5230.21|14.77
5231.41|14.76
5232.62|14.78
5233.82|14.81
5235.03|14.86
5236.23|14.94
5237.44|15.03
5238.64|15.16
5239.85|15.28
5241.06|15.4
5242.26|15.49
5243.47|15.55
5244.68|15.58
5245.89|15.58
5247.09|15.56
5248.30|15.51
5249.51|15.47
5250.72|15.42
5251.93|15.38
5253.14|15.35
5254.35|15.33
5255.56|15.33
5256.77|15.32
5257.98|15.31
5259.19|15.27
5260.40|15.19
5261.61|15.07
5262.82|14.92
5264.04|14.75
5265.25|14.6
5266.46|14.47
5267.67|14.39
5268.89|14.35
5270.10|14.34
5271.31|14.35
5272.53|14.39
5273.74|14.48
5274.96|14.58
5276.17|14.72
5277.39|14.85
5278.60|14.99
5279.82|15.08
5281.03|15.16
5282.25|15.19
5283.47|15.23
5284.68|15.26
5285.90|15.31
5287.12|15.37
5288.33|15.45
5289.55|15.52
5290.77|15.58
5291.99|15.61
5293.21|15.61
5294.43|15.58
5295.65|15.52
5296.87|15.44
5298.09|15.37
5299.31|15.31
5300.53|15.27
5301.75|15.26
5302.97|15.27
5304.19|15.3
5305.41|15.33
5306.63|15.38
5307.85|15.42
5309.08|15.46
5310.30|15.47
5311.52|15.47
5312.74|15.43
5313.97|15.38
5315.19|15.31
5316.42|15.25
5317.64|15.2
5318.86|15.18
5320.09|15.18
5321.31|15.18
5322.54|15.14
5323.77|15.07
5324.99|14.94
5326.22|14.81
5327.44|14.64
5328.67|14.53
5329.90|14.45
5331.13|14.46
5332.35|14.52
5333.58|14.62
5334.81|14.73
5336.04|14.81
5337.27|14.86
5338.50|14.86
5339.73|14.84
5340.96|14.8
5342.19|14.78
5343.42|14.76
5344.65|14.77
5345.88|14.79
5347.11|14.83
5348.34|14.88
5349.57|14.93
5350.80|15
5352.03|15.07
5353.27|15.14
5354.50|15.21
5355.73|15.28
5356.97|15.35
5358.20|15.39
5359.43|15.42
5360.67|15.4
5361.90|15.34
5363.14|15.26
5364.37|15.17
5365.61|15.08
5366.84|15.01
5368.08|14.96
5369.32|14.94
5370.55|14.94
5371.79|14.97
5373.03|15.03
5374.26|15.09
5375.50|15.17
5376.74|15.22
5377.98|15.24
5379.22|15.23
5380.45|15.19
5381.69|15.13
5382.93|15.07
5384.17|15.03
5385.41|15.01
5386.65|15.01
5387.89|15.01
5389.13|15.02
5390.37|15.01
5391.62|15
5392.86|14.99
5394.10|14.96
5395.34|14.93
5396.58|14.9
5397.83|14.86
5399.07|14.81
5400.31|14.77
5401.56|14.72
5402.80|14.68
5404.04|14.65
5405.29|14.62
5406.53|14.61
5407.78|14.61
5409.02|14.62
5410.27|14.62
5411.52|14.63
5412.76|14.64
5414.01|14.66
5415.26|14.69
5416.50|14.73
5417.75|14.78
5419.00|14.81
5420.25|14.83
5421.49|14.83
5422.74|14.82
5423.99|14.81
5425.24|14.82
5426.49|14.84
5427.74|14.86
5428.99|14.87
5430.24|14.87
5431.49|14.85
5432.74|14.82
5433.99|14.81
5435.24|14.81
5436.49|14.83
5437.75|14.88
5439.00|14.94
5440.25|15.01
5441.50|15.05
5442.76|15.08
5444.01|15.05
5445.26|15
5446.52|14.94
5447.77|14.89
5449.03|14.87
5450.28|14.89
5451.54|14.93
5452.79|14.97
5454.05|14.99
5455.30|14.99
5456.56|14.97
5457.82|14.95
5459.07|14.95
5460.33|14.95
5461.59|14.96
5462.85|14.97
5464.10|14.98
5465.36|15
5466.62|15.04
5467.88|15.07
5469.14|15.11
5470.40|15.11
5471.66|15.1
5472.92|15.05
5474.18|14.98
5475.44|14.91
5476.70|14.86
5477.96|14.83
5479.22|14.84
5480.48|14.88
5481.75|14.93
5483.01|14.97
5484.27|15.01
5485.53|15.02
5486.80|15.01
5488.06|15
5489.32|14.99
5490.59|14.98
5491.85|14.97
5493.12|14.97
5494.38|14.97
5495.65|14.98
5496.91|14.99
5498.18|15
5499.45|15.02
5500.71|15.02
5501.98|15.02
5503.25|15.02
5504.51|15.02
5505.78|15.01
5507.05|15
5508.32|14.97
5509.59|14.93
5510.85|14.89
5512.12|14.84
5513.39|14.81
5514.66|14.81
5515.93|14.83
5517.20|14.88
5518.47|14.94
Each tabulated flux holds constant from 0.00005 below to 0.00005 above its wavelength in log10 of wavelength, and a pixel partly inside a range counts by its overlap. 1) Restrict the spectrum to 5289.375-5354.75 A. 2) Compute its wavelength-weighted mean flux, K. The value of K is 15.1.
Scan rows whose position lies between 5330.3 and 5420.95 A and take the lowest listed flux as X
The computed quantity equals 14.46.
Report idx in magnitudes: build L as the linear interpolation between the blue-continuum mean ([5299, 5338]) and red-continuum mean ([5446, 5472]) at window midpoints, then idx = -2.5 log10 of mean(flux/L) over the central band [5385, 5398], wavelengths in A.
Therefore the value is 0.00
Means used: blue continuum 15.1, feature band 15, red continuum 15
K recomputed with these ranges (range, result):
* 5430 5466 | 14.9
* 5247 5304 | 15.1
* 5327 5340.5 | 14.7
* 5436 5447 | 15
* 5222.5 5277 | 15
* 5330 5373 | 15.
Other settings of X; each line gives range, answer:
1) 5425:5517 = 14.81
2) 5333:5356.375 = 14.62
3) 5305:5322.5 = 15.18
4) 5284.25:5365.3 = 14.45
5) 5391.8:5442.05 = 14.61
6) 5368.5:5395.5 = 14.93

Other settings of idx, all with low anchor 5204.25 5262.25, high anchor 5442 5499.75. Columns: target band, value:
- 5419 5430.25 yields 0.01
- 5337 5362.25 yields 0.00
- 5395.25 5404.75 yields 0.02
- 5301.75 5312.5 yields -0.02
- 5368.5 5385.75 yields 0.00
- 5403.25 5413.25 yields 0.03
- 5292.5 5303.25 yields -0.02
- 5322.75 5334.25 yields 0.03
